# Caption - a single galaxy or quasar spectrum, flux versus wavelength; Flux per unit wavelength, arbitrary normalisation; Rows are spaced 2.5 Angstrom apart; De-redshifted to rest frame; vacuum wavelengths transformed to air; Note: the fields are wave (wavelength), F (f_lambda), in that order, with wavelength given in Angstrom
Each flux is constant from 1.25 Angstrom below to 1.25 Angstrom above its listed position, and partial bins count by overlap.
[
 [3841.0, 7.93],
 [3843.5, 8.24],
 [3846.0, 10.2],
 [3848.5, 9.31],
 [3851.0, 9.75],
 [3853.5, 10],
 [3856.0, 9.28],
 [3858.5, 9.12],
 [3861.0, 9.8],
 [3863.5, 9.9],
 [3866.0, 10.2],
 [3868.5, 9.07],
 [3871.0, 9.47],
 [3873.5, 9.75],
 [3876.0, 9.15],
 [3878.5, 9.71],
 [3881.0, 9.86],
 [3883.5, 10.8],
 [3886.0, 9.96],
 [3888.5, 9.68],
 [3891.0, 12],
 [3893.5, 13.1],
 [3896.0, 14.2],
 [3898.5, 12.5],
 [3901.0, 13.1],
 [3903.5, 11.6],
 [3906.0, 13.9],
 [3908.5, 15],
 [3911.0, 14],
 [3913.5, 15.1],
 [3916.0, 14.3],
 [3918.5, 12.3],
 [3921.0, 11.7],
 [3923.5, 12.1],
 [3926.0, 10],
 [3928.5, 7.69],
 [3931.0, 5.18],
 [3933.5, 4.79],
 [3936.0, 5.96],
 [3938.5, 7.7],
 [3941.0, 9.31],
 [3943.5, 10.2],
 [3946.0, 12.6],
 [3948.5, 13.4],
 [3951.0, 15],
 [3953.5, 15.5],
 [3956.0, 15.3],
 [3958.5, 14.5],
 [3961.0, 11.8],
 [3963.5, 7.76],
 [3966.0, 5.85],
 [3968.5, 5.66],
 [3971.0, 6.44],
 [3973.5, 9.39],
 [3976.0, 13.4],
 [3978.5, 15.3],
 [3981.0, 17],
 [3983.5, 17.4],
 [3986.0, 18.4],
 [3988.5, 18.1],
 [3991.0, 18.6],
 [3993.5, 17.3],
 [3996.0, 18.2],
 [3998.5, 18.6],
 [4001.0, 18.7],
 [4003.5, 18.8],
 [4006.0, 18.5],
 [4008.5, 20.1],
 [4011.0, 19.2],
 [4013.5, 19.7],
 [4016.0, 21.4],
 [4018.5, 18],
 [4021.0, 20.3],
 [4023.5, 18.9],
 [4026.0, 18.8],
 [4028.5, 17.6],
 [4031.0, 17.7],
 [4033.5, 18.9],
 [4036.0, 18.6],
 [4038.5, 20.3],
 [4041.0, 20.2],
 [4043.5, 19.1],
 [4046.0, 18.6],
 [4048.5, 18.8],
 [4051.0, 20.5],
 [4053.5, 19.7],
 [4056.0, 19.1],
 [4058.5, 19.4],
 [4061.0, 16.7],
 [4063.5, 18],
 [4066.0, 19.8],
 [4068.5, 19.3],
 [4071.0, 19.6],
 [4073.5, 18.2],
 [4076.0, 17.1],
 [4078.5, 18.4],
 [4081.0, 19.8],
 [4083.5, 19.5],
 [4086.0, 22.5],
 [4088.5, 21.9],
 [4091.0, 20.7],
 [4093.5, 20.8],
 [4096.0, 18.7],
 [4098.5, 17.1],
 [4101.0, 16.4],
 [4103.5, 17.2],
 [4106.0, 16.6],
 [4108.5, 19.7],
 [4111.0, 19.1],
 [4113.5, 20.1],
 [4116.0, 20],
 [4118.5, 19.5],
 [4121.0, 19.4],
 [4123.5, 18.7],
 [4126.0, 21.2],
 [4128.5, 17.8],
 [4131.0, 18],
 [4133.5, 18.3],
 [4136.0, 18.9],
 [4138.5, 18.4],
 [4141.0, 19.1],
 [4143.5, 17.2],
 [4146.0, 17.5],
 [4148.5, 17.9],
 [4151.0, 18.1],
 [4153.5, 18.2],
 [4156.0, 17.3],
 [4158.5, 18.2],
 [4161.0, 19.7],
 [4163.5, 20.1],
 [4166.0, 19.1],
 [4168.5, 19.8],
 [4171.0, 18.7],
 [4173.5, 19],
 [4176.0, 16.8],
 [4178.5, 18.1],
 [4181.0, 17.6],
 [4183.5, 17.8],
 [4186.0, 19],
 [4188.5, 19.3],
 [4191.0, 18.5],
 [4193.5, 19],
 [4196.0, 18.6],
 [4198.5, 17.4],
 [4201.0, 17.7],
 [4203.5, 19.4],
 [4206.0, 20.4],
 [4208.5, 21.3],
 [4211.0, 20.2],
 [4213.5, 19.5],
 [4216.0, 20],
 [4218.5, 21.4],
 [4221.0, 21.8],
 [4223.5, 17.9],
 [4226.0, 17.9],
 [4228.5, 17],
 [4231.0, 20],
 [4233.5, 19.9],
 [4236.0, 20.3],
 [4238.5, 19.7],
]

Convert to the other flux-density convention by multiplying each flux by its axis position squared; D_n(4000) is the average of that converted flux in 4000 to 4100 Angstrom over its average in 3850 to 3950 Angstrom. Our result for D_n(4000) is 1.9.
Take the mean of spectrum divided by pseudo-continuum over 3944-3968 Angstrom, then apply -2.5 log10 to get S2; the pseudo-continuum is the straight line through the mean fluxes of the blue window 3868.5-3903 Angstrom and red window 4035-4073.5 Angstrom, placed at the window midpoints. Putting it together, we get 0.18 mag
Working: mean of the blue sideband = 11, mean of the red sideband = 19.2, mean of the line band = 12.1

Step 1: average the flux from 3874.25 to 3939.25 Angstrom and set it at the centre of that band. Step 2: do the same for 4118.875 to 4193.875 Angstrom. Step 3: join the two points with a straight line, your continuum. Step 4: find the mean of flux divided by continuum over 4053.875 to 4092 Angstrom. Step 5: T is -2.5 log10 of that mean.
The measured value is -0.20 mag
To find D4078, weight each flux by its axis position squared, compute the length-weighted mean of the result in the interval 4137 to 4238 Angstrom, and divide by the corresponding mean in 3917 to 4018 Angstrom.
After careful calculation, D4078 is 1.6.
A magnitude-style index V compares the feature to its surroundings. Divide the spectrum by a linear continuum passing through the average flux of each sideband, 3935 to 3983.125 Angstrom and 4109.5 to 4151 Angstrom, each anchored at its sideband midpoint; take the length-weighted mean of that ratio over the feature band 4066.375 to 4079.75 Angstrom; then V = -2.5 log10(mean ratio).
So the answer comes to -0.144 mag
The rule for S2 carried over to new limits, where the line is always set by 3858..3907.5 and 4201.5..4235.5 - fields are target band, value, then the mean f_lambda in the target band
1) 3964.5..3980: 0.371 mag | 9.44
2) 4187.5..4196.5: 0.009 mag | 18.9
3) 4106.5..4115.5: -0.151 mag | 19.4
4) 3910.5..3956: 0.113 mag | 11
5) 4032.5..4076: -0.232 mag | 19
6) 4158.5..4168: -0.069 mag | 19.5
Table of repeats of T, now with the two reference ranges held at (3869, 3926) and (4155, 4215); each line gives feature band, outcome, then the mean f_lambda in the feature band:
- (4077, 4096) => -0.23 mag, 20.3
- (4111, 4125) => -0.14 mag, 19.5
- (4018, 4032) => -0.23 mag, 18.6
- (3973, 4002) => -0.20 mag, 16.9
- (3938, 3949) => 0.22 mag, 10.7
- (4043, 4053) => -0.23 mag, 19.3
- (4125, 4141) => -0.07 mag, 18.8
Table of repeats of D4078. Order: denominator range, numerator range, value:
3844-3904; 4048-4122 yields 2.04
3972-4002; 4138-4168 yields 1.20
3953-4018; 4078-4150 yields 1.31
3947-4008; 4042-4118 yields 1.37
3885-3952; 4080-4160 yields 1.84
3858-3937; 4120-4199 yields 1.95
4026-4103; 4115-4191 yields 1.02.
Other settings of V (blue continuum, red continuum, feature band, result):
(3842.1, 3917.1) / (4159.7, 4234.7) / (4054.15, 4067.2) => -0.19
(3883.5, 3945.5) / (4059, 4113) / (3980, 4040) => -0.21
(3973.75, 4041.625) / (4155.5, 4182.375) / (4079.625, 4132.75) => -0.04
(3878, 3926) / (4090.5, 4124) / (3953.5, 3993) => 0.12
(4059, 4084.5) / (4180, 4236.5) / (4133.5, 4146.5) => 0.04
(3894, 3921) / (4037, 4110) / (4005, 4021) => -0.15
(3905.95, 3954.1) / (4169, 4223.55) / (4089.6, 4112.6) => -0.14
